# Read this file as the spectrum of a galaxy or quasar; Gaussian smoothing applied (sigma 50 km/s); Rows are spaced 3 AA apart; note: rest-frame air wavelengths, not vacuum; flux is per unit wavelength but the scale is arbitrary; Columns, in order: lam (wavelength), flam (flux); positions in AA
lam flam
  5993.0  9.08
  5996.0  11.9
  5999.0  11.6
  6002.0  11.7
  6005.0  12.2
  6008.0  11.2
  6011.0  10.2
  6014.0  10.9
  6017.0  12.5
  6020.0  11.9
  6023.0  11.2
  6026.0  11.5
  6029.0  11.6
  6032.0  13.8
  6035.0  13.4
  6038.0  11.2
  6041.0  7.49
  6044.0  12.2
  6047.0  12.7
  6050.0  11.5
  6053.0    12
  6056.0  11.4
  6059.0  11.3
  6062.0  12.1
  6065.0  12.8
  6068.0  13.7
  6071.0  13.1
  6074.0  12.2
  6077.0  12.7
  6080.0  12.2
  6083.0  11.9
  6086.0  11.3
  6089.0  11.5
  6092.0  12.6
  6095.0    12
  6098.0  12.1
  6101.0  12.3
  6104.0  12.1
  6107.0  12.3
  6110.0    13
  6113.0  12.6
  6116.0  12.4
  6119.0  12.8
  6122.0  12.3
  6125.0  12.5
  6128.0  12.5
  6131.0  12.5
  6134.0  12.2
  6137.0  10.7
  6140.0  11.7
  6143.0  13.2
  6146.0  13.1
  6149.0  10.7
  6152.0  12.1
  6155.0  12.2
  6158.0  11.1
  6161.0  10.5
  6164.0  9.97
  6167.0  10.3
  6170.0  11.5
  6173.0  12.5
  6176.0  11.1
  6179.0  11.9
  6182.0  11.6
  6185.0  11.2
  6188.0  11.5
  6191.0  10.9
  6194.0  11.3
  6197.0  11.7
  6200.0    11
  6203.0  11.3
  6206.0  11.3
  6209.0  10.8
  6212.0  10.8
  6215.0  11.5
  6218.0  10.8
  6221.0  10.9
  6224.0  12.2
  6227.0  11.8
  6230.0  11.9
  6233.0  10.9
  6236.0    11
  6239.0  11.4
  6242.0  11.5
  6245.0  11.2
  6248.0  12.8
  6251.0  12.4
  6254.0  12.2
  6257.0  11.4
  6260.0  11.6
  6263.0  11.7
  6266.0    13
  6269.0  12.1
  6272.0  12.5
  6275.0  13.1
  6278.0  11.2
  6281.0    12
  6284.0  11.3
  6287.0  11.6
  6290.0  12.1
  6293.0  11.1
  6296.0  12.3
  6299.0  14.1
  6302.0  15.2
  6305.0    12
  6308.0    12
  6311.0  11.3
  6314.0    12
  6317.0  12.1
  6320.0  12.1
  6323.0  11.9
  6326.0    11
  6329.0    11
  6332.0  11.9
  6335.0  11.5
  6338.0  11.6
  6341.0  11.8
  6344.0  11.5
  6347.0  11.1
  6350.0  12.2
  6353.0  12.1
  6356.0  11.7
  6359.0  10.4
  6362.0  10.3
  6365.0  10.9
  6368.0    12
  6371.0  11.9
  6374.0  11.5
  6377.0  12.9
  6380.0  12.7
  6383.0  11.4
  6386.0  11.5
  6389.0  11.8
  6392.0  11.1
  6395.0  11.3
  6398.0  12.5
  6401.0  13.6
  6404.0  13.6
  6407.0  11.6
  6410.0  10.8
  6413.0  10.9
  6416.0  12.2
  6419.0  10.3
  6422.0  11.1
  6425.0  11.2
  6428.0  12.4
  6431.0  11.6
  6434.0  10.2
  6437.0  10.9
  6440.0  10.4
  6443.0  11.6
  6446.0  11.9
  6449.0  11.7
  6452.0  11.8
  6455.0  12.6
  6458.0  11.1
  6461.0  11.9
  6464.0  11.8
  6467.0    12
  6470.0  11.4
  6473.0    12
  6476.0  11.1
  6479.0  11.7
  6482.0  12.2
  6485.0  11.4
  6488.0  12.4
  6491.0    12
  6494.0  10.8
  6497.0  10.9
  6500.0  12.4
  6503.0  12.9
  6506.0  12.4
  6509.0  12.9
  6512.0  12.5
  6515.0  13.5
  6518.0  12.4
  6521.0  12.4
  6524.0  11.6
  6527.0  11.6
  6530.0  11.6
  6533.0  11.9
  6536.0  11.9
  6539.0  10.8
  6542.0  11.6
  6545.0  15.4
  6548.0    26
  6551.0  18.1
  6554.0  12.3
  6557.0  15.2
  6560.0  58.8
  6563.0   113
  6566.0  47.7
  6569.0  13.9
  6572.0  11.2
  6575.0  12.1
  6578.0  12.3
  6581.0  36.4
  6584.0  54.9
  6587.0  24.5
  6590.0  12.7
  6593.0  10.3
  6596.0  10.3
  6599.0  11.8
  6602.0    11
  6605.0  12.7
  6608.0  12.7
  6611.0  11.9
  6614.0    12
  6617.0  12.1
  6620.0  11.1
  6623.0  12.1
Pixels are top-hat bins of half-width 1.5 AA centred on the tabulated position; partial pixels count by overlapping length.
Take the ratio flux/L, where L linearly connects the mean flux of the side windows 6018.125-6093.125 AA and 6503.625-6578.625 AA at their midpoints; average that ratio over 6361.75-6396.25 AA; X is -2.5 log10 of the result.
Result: 0.452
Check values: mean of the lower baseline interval 12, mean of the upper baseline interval 20.5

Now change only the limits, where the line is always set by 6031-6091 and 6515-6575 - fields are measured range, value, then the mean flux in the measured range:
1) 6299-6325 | 0.37 mag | 12.4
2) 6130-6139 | 0.16 mag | 11.8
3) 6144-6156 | 0.16 mag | 12.1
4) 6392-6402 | 0.50 mag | 12.2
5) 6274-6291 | 0.38 mag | 11.8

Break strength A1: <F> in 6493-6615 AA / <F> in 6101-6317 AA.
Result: 1.62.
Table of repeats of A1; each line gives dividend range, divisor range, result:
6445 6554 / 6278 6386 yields 1.06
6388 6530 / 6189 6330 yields 1.00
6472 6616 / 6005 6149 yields 1.50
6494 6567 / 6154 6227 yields 1.82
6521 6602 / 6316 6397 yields 1.95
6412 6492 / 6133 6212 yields 1.01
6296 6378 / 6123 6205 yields 1.02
